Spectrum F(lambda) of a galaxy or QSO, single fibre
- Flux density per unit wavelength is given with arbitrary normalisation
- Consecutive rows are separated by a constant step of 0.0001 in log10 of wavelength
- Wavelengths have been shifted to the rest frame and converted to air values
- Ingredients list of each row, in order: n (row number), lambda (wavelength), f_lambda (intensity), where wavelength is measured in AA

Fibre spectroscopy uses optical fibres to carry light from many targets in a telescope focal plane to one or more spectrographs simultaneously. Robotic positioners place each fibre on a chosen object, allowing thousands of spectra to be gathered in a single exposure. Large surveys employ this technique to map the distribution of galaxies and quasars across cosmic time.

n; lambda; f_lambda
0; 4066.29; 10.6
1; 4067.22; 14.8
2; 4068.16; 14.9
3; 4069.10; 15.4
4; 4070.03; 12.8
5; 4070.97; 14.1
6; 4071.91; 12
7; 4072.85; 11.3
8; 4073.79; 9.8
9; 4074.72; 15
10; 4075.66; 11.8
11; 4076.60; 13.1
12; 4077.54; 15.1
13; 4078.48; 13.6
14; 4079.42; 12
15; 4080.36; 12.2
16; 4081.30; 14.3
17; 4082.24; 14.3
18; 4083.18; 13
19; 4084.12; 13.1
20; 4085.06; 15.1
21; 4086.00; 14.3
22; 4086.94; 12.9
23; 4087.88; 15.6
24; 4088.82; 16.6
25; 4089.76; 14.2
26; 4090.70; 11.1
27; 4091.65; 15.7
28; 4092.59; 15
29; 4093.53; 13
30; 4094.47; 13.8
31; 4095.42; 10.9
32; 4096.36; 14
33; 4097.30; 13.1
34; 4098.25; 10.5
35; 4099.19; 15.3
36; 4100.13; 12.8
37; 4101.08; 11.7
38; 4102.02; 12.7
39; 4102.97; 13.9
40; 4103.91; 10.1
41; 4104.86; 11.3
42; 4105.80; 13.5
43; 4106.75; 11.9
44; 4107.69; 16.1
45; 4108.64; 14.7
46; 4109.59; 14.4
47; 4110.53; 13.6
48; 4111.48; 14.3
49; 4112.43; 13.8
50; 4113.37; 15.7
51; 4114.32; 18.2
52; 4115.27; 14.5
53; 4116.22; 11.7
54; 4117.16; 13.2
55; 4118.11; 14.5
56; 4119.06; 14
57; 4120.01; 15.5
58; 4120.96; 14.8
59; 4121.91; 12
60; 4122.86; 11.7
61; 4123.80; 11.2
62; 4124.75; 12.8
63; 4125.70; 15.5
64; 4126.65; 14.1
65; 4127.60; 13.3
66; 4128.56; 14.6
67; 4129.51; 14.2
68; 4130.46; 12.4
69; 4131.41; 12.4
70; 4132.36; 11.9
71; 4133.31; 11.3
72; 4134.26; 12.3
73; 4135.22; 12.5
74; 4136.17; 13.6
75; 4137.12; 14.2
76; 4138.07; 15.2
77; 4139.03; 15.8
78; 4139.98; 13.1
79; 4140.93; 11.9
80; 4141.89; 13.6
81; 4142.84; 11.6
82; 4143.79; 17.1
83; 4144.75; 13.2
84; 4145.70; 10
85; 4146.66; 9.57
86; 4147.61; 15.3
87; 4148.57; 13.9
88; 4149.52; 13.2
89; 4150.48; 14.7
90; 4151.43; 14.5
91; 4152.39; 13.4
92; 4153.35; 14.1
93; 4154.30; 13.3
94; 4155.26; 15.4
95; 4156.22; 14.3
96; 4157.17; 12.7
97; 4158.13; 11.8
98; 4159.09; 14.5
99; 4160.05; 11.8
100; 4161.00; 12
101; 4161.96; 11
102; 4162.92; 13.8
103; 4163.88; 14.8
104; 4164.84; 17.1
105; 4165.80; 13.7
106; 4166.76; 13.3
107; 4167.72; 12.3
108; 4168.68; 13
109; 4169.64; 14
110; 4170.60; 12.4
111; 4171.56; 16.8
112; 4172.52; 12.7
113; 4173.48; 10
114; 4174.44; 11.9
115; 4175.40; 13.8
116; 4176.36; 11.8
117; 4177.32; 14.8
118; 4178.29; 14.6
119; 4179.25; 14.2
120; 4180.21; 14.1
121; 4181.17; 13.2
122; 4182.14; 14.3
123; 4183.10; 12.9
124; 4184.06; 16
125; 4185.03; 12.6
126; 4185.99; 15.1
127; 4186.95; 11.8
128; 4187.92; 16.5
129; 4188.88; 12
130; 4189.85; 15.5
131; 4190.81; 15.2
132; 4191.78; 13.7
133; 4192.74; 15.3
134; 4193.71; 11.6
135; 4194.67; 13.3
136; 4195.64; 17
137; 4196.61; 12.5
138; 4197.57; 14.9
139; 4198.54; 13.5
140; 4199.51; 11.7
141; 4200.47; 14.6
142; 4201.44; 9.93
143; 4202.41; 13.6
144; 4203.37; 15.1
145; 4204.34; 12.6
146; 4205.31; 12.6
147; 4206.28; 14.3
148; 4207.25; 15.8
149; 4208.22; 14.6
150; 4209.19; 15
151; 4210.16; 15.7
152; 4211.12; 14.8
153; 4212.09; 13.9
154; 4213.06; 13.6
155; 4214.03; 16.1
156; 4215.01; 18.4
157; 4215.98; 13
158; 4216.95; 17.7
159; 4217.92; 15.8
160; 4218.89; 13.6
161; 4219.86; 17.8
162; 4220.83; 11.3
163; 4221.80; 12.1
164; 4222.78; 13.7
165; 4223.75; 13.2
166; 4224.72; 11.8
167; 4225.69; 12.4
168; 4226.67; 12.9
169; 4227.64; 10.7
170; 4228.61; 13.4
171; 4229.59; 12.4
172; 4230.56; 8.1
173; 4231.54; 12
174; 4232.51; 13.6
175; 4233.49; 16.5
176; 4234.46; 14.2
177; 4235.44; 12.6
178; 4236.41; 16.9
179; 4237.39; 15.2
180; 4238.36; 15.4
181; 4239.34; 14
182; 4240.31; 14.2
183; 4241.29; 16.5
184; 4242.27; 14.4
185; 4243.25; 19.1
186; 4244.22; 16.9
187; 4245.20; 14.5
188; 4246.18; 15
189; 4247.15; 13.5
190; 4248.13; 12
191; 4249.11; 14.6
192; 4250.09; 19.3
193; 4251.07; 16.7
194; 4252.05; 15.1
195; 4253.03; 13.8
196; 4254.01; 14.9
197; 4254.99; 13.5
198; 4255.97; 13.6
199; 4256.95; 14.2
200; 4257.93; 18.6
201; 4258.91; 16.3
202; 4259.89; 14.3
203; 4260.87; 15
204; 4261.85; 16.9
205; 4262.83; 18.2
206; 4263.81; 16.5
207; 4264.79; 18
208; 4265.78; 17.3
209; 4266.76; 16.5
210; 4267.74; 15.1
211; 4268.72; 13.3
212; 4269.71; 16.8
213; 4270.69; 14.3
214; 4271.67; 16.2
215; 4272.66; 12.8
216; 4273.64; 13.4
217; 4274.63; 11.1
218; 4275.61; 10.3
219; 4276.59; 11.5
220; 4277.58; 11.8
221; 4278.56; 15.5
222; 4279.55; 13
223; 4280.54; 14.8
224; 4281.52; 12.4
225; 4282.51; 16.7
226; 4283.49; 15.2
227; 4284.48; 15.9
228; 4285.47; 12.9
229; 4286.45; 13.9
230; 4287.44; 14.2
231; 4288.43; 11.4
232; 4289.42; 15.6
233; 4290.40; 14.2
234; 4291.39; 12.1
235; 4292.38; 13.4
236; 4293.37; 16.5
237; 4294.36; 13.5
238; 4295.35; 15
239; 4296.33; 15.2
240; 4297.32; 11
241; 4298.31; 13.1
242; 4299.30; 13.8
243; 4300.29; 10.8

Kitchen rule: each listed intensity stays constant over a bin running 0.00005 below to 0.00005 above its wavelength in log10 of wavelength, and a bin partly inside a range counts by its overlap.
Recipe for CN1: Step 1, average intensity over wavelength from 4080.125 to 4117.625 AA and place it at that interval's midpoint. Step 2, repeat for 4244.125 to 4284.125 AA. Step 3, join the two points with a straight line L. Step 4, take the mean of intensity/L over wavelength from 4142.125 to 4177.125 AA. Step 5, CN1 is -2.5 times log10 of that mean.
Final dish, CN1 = 0.06 mag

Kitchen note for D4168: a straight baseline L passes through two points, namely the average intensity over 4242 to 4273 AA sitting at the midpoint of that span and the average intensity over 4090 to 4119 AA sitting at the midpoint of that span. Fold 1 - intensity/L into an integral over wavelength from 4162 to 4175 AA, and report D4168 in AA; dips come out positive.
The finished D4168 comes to 0.8 AA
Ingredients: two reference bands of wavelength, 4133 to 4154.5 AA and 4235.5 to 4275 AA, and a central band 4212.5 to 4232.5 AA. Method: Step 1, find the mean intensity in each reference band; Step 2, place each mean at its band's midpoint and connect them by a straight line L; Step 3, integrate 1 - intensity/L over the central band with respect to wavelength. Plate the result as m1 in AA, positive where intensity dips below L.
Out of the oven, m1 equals 1.7 AA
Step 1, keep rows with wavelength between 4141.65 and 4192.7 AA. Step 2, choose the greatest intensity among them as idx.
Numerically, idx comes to 17.1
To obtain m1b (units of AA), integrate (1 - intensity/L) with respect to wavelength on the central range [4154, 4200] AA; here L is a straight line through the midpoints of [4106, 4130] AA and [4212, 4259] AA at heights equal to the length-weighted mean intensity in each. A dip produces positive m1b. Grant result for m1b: 1.9 AA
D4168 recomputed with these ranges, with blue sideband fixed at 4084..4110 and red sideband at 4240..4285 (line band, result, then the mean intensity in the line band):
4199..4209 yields 0.6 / 13.5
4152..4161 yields 0.4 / 13.4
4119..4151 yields 1.2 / 13.3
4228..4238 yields 0.8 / 13.5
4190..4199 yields 0.1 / 14.2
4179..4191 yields 0.2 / 14.1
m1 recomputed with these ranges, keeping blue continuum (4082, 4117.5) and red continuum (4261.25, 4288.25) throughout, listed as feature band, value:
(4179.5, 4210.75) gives 0.5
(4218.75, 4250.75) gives 0.7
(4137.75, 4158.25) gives 0.6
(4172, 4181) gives 0.6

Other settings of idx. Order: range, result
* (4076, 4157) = 18.2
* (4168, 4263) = 19.3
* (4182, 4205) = 17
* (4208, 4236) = 18.4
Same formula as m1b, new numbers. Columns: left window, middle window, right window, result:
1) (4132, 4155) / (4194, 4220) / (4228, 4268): -0.1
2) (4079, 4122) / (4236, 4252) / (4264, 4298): -1.6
